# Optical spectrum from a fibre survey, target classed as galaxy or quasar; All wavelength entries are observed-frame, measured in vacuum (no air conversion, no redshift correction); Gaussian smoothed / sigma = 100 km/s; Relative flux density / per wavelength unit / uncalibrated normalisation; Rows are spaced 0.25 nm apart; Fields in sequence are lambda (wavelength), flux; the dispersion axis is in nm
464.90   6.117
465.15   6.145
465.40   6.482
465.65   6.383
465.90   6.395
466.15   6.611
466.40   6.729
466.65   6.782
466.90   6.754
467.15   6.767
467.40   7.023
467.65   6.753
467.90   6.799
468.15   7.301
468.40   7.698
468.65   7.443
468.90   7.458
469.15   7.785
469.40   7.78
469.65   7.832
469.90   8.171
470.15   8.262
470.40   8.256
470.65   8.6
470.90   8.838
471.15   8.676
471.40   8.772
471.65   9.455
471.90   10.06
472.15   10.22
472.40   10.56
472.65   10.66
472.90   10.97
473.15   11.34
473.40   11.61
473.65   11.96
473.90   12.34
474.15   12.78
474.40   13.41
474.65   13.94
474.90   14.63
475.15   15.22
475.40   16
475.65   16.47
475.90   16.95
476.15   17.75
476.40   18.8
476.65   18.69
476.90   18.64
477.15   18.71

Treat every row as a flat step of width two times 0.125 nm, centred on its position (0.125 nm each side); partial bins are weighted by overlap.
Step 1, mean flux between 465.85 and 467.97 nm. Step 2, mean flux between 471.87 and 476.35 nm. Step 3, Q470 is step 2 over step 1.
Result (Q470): 1.97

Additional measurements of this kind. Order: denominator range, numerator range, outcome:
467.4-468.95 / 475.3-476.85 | 2.43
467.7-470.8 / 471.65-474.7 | 1.48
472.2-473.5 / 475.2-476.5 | 1.55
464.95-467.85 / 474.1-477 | 2.45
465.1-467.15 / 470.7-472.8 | 1.47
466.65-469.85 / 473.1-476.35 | 1.97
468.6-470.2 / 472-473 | 1.35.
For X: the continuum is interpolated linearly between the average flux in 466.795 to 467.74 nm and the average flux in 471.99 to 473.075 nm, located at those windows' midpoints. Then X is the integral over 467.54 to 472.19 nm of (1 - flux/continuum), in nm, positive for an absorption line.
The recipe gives 0.271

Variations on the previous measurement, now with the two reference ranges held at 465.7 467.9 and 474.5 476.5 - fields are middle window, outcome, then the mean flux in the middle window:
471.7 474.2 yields 0.42 nm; 11.2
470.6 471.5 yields 0.21 nm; 8.73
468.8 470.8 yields 0.39 nm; 8.04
